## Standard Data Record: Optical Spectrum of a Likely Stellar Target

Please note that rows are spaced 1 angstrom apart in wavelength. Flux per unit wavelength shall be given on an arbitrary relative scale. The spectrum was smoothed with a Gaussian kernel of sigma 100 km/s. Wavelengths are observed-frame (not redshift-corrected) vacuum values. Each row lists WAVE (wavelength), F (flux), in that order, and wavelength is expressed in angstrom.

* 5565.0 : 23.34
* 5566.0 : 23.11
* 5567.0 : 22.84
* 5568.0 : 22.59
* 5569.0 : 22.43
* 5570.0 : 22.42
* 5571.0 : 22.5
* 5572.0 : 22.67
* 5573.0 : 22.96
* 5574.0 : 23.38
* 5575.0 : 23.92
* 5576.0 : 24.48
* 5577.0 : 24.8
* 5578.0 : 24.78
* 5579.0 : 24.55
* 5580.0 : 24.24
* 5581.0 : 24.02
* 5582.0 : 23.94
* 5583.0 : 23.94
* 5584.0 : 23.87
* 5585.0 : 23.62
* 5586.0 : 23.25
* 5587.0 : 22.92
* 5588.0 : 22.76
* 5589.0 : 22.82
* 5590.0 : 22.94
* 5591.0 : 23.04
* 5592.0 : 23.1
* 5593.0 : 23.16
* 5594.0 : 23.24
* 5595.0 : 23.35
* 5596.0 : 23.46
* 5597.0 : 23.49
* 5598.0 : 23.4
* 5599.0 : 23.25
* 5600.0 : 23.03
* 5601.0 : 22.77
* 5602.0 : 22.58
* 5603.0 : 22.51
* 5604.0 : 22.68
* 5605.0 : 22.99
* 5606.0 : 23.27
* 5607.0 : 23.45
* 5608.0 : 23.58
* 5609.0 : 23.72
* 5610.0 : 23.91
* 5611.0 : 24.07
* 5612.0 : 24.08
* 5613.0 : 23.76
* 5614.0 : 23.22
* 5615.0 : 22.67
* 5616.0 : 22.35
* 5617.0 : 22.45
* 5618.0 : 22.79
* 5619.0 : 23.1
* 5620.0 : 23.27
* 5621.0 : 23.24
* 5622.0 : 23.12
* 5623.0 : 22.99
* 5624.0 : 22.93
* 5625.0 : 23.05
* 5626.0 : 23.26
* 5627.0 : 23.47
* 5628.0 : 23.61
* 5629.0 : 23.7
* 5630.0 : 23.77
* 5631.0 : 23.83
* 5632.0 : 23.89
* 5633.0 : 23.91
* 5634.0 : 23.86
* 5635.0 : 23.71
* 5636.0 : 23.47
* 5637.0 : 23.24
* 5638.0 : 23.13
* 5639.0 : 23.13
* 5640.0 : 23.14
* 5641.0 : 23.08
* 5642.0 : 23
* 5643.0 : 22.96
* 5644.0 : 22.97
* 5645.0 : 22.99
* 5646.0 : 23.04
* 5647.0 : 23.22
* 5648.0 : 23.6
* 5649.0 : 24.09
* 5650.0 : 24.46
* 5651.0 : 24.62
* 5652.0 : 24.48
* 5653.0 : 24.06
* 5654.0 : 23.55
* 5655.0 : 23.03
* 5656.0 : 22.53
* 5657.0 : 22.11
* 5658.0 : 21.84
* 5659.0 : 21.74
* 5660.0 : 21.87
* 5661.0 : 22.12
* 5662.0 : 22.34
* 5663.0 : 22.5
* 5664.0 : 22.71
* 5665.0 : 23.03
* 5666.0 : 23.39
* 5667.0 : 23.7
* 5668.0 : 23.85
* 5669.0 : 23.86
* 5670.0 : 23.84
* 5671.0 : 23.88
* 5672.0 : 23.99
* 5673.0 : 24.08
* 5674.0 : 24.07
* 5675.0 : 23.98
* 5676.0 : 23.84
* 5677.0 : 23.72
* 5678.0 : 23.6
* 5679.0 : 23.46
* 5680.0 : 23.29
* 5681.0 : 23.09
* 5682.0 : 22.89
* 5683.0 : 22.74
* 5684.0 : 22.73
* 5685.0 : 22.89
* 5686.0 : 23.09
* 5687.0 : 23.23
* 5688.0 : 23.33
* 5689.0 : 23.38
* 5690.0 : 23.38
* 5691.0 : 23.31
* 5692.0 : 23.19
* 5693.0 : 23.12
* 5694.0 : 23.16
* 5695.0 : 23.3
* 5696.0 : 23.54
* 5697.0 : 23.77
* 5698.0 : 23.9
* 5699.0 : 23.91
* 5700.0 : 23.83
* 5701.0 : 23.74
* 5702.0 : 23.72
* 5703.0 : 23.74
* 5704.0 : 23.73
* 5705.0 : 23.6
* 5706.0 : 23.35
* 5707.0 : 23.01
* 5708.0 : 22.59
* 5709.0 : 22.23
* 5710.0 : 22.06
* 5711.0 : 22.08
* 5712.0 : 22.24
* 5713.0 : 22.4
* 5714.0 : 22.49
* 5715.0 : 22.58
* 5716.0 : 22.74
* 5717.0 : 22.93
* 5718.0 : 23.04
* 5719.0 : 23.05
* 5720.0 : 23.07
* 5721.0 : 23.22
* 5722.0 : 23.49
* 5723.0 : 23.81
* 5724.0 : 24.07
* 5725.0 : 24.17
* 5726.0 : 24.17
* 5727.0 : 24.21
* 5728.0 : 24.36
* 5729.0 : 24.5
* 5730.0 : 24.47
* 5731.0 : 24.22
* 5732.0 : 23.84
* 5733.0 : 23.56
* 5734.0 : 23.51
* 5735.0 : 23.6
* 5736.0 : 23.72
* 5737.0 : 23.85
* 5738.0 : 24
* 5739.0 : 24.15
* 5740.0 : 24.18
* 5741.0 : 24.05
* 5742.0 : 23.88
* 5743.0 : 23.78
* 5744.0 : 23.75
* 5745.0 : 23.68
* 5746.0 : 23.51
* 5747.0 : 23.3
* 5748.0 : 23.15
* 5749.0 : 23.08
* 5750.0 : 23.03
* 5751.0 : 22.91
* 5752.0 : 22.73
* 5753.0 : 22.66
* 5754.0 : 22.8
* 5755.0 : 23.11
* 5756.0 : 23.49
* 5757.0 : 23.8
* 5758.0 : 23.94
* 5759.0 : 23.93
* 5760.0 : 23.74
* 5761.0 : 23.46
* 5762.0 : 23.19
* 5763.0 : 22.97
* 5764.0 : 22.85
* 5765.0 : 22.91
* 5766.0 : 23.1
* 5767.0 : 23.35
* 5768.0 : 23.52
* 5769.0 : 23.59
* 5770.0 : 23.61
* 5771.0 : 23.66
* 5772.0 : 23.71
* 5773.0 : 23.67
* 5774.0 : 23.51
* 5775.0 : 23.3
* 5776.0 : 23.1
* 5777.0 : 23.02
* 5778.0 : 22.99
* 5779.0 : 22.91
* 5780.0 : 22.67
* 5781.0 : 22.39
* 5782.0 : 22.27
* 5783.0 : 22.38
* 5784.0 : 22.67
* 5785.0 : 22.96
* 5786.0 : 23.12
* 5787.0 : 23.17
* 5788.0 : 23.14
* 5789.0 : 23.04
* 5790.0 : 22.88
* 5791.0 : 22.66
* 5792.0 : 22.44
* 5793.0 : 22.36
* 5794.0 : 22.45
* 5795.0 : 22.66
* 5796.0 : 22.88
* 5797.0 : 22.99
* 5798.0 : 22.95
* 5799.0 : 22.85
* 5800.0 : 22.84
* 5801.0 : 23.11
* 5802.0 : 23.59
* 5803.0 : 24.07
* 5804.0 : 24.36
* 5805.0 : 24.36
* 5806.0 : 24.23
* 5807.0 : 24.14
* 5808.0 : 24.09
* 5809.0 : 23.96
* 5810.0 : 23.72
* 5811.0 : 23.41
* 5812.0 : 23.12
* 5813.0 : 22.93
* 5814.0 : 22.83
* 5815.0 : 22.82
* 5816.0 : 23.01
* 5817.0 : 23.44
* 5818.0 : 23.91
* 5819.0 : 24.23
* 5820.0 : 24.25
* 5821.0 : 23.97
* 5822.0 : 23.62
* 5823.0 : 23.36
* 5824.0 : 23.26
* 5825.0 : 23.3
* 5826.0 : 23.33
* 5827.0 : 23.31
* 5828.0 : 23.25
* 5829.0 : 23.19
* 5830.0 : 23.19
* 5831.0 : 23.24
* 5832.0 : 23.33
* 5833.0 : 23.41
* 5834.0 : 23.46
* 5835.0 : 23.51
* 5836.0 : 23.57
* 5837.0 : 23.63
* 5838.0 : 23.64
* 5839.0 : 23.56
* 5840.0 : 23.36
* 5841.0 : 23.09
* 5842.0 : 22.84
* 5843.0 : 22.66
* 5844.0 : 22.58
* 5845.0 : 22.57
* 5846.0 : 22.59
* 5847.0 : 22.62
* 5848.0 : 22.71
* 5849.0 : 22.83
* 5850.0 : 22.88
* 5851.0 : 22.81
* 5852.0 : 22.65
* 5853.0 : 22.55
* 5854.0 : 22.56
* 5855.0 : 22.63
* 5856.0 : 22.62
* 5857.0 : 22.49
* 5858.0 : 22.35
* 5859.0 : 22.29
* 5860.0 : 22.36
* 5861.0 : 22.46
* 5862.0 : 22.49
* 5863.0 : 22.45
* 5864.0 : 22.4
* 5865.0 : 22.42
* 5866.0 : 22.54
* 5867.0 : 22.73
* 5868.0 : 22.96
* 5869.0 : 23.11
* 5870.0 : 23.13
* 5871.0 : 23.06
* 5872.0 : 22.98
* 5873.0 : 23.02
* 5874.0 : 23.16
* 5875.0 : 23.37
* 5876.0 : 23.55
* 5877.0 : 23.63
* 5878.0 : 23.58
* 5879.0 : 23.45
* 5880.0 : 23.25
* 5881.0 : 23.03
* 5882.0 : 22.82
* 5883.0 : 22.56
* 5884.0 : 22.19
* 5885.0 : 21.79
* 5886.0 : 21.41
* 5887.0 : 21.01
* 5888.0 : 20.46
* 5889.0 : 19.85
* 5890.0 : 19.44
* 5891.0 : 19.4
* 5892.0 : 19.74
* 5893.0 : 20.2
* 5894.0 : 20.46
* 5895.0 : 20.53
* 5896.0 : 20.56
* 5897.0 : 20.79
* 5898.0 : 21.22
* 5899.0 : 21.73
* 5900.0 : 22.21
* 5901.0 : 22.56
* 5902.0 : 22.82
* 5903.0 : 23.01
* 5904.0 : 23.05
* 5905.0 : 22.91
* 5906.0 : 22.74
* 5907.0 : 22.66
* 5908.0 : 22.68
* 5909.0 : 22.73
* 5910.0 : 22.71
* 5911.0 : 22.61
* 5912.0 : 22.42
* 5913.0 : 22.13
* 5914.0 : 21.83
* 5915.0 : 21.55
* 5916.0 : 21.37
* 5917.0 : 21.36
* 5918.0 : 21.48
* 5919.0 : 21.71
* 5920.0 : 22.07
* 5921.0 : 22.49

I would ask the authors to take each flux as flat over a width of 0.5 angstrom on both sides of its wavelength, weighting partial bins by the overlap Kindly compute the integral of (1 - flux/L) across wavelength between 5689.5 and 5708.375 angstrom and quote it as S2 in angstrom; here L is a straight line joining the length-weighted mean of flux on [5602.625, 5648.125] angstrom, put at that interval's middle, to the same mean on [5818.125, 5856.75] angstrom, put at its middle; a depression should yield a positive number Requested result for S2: -0.19 angstrom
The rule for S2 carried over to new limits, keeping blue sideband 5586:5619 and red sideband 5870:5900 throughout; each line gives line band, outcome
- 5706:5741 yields -1.3 angstrom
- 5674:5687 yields -0.3 angstrom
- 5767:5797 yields -0.9 angstrom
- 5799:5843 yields -2.7 angstrom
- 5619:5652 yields -0.6 angstrom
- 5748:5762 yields -0.5 angstrom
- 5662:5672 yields -0.2 angstrom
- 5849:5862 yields -0.4 angstrom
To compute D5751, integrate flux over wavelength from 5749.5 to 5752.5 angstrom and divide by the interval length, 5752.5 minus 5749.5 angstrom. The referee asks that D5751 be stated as 22.9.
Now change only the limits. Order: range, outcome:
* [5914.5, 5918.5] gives 21.4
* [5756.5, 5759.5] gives 23.9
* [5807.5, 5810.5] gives 23.9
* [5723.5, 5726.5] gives 24.1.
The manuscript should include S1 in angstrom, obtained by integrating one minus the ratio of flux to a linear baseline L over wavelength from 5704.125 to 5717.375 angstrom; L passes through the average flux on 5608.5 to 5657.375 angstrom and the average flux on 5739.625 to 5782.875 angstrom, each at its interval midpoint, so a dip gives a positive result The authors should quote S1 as 0.4 angstrom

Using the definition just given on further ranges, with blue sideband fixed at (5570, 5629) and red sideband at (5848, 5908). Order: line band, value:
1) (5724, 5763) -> -1.53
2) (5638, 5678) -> -0.33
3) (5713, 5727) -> -0.26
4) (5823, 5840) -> -0.73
